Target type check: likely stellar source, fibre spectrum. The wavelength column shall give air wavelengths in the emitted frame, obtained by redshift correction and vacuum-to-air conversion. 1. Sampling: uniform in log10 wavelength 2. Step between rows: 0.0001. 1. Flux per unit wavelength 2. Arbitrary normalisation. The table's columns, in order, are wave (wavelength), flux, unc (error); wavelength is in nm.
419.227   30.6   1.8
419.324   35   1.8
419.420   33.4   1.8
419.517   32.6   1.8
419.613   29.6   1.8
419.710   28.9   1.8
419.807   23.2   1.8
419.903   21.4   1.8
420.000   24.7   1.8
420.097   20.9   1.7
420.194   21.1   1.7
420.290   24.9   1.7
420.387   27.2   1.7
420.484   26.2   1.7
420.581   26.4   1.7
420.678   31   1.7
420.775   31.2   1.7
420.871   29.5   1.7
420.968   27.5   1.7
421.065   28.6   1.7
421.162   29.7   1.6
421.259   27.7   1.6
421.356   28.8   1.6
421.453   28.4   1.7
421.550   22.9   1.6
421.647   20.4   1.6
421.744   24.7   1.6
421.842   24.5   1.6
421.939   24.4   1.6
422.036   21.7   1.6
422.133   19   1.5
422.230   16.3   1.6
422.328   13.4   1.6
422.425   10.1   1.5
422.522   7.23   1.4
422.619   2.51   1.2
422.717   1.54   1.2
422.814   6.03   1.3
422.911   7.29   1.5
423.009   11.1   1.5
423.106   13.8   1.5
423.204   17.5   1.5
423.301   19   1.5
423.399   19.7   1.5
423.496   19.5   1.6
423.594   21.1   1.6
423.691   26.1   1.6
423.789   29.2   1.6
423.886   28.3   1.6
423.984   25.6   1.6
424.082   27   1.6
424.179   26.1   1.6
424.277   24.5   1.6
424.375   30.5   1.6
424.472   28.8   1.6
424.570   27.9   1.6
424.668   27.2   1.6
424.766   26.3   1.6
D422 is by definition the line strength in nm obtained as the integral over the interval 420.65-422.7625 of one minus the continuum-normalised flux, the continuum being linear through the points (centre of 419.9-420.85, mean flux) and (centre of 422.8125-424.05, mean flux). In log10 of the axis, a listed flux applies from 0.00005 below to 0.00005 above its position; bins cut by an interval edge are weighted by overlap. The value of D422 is 0.19 nm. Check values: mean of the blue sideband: 25.8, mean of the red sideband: 19.4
